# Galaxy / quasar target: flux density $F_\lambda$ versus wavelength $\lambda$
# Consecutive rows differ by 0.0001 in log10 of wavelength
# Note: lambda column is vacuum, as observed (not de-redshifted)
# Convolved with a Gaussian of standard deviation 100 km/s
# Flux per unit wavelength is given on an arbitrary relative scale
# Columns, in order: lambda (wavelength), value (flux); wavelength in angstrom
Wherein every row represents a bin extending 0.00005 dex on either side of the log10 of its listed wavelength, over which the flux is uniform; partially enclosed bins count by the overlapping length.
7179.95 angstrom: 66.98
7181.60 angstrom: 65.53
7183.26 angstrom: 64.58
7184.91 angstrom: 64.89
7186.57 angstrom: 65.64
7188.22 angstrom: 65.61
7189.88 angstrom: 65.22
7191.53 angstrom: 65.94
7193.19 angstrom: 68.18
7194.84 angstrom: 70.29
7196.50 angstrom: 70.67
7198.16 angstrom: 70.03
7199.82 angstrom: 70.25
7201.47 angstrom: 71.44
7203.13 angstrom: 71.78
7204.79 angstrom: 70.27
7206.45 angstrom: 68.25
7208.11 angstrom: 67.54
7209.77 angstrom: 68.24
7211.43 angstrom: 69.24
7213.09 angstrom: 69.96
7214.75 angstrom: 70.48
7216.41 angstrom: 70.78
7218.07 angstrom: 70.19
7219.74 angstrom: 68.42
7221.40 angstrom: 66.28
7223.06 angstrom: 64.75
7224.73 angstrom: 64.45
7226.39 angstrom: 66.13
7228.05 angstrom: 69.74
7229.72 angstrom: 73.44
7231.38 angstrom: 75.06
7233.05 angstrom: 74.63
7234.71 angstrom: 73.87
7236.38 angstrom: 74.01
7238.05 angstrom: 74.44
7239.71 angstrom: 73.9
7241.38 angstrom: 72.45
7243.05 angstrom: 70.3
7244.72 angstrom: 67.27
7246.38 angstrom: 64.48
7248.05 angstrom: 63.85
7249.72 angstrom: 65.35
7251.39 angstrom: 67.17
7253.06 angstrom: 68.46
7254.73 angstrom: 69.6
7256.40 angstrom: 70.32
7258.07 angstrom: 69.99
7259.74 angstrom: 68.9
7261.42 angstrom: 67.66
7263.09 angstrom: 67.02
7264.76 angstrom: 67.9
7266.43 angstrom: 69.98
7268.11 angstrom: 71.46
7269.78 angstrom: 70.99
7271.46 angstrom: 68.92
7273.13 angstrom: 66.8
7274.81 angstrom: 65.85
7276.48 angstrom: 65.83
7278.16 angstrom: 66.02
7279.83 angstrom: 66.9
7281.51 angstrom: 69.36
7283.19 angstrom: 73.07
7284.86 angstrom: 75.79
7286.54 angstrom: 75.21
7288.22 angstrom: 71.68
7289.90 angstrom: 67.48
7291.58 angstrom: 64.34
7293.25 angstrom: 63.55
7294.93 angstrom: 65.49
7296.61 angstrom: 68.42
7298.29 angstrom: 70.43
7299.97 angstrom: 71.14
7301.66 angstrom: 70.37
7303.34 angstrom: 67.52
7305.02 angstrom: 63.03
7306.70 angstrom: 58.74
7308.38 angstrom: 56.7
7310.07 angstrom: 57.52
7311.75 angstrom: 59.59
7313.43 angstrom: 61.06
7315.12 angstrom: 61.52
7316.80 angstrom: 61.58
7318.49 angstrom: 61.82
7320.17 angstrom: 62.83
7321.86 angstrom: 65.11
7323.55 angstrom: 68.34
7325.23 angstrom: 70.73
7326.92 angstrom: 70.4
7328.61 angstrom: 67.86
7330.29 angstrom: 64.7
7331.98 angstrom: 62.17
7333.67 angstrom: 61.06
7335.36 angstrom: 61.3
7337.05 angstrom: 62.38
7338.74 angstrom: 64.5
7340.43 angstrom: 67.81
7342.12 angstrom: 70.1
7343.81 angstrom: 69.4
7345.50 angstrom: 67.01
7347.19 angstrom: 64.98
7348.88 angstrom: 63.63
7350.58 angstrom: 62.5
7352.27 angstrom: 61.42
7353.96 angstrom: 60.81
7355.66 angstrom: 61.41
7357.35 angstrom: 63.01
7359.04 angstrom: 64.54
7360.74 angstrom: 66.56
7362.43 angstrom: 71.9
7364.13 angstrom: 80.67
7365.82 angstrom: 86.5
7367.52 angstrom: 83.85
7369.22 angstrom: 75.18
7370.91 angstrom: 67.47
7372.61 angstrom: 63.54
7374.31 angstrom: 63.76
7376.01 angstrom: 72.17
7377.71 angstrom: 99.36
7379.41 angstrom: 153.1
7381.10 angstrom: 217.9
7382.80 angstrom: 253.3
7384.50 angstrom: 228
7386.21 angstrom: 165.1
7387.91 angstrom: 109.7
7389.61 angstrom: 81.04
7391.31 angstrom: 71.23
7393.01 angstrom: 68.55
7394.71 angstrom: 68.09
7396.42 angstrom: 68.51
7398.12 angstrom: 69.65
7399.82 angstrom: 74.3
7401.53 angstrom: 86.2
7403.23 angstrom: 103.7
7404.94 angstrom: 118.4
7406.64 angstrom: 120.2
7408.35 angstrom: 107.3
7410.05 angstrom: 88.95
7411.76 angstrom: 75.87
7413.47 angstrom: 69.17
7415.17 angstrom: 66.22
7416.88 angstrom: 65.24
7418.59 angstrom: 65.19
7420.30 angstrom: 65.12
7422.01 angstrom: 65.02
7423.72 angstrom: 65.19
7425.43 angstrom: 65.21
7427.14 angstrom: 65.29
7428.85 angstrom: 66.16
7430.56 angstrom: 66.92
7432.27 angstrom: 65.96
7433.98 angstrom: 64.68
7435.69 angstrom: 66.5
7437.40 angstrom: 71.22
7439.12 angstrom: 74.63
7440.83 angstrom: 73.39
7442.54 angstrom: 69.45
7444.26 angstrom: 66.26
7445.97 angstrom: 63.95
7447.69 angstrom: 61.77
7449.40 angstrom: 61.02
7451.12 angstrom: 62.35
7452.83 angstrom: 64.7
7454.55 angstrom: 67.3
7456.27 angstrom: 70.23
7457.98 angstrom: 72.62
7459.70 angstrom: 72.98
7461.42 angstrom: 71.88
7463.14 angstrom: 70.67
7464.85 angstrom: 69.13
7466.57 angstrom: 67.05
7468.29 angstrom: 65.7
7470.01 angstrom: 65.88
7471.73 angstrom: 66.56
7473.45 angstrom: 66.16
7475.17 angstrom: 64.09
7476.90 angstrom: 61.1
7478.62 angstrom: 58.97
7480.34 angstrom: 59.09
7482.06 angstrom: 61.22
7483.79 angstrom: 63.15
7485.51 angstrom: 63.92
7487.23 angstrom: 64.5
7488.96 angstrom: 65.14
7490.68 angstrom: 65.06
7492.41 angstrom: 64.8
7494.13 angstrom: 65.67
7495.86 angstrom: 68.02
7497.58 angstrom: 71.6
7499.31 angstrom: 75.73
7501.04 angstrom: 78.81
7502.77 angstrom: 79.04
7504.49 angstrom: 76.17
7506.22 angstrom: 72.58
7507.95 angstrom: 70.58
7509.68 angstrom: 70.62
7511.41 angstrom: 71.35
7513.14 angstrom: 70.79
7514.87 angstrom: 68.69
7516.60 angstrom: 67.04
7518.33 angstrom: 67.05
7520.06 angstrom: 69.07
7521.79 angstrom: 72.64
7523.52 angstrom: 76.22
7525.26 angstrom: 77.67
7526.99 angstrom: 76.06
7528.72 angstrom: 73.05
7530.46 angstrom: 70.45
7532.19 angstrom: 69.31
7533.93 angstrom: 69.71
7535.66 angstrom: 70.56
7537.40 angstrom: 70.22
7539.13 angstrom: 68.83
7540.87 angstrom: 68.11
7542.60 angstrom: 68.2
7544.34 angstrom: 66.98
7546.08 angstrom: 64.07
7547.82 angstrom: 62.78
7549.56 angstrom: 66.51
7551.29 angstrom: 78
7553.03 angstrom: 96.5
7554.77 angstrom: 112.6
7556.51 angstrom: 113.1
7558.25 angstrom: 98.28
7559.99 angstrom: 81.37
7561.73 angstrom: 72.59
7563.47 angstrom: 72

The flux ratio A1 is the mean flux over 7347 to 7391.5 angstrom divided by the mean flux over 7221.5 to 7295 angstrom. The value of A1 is 1.4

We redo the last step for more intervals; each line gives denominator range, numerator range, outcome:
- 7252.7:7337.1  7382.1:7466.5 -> 1.23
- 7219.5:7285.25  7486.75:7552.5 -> 1.02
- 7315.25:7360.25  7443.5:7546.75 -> 1.06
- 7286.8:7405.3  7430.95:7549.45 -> 0.86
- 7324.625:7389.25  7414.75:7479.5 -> 0.76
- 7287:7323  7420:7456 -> 1.03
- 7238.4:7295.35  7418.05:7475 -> 0.98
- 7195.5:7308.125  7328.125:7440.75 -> 1.20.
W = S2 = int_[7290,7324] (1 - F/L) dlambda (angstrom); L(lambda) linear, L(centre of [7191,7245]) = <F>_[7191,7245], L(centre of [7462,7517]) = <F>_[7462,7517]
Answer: 2.6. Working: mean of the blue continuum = 70.1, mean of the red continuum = 67.8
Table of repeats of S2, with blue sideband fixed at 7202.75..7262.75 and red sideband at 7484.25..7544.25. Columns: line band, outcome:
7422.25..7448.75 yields 1.2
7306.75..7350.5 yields 3.6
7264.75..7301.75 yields 0.3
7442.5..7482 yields 2.5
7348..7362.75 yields 1.3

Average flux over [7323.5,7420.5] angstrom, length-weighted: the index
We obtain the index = 85.2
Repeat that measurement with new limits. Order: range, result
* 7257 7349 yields 66.5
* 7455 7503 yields 67.3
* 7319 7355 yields 65.1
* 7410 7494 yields 66.6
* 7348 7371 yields 69.3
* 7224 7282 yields 69.2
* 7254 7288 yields 69.4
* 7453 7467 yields 70.1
